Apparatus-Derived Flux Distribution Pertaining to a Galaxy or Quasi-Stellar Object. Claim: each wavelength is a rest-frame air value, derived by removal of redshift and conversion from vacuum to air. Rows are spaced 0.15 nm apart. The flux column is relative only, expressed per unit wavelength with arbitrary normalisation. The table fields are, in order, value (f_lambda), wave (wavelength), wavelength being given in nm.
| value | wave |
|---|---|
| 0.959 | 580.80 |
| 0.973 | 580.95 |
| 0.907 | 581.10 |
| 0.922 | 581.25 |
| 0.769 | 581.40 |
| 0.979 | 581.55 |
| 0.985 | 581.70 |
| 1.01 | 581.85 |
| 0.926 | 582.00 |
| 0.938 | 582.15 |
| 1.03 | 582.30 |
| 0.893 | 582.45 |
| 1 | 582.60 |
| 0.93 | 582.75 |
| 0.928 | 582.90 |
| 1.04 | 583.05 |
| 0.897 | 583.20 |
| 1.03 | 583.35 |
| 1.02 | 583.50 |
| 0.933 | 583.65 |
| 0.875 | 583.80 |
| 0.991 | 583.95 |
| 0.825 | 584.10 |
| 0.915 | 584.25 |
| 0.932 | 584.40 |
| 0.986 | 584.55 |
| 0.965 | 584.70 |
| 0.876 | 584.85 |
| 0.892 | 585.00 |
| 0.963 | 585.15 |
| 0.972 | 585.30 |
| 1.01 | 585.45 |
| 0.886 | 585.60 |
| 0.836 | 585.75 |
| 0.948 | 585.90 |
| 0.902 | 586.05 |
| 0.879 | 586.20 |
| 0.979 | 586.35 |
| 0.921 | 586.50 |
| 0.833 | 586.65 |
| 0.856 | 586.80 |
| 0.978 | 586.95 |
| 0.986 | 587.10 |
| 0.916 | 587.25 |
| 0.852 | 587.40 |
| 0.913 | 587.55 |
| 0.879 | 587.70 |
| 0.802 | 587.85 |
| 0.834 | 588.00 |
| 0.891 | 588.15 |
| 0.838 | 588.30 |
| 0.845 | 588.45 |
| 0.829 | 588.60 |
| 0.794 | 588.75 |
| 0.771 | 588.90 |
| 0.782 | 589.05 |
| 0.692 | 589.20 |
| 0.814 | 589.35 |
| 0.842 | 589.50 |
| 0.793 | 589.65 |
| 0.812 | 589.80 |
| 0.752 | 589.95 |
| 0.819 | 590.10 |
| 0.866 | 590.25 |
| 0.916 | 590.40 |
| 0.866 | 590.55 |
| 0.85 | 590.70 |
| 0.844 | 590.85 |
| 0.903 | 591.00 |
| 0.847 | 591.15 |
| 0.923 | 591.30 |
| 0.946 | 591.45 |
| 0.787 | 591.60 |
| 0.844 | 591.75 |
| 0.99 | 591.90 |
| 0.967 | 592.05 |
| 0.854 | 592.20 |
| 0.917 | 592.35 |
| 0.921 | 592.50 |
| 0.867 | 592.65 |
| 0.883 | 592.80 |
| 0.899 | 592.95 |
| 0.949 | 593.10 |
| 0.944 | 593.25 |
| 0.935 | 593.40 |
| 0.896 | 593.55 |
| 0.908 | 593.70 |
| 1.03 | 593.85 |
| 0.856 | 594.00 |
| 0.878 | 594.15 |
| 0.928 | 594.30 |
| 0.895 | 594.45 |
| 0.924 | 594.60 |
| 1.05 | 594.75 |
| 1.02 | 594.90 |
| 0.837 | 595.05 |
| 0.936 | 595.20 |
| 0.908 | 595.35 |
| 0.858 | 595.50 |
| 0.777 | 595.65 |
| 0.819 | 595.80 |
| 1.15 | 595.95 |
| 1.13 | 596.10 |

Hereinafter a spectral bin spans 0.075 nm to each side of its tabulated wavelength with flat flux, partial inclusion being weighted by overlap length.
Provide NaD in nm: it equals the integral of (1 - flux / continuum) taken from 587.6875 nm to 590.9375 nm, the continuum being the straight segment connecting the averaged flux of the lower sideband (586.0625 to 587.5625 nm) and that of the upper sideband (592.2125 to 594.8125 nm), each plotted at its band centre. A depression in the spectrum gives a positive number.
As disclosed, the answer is 0.32 nm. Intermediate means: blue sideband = 0.911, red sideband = 0.92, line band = 0.823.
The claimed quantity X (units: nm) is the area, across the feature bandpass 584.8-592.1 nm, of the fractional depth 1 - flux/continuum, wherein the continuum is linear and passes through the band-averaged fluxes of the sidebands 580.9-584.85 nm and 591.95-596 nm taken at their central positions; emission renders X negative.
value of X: 0.47 nm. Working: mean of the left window 0.945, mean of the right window 0.918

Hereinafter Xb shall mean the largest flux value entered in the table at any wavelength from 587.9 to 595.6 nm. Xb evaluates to 1.05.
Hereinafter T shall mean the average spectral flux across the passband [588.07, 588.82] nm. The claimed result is 0.84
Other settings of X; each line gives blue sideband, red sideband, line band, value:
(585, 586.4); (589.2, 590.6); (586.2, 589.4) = 0.07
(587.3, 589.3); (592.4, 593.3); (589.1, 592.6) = 0.06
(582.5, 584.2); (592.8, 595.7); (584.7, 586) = 0.03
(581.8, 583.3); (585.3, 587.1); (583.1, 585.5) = -0.01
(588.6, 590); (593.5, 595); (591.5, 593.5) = -0.05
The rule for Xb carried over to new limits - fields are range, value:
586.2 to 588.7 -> 0.986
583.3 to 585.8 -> 1.03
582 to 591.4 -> 1.04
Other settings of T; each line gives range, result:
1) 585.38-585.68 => 0.945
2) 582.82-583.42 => 0.973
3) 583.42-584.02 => 0.955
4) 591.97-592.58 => 0.915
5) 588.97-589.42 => 0.762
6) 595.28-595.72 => 0.848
